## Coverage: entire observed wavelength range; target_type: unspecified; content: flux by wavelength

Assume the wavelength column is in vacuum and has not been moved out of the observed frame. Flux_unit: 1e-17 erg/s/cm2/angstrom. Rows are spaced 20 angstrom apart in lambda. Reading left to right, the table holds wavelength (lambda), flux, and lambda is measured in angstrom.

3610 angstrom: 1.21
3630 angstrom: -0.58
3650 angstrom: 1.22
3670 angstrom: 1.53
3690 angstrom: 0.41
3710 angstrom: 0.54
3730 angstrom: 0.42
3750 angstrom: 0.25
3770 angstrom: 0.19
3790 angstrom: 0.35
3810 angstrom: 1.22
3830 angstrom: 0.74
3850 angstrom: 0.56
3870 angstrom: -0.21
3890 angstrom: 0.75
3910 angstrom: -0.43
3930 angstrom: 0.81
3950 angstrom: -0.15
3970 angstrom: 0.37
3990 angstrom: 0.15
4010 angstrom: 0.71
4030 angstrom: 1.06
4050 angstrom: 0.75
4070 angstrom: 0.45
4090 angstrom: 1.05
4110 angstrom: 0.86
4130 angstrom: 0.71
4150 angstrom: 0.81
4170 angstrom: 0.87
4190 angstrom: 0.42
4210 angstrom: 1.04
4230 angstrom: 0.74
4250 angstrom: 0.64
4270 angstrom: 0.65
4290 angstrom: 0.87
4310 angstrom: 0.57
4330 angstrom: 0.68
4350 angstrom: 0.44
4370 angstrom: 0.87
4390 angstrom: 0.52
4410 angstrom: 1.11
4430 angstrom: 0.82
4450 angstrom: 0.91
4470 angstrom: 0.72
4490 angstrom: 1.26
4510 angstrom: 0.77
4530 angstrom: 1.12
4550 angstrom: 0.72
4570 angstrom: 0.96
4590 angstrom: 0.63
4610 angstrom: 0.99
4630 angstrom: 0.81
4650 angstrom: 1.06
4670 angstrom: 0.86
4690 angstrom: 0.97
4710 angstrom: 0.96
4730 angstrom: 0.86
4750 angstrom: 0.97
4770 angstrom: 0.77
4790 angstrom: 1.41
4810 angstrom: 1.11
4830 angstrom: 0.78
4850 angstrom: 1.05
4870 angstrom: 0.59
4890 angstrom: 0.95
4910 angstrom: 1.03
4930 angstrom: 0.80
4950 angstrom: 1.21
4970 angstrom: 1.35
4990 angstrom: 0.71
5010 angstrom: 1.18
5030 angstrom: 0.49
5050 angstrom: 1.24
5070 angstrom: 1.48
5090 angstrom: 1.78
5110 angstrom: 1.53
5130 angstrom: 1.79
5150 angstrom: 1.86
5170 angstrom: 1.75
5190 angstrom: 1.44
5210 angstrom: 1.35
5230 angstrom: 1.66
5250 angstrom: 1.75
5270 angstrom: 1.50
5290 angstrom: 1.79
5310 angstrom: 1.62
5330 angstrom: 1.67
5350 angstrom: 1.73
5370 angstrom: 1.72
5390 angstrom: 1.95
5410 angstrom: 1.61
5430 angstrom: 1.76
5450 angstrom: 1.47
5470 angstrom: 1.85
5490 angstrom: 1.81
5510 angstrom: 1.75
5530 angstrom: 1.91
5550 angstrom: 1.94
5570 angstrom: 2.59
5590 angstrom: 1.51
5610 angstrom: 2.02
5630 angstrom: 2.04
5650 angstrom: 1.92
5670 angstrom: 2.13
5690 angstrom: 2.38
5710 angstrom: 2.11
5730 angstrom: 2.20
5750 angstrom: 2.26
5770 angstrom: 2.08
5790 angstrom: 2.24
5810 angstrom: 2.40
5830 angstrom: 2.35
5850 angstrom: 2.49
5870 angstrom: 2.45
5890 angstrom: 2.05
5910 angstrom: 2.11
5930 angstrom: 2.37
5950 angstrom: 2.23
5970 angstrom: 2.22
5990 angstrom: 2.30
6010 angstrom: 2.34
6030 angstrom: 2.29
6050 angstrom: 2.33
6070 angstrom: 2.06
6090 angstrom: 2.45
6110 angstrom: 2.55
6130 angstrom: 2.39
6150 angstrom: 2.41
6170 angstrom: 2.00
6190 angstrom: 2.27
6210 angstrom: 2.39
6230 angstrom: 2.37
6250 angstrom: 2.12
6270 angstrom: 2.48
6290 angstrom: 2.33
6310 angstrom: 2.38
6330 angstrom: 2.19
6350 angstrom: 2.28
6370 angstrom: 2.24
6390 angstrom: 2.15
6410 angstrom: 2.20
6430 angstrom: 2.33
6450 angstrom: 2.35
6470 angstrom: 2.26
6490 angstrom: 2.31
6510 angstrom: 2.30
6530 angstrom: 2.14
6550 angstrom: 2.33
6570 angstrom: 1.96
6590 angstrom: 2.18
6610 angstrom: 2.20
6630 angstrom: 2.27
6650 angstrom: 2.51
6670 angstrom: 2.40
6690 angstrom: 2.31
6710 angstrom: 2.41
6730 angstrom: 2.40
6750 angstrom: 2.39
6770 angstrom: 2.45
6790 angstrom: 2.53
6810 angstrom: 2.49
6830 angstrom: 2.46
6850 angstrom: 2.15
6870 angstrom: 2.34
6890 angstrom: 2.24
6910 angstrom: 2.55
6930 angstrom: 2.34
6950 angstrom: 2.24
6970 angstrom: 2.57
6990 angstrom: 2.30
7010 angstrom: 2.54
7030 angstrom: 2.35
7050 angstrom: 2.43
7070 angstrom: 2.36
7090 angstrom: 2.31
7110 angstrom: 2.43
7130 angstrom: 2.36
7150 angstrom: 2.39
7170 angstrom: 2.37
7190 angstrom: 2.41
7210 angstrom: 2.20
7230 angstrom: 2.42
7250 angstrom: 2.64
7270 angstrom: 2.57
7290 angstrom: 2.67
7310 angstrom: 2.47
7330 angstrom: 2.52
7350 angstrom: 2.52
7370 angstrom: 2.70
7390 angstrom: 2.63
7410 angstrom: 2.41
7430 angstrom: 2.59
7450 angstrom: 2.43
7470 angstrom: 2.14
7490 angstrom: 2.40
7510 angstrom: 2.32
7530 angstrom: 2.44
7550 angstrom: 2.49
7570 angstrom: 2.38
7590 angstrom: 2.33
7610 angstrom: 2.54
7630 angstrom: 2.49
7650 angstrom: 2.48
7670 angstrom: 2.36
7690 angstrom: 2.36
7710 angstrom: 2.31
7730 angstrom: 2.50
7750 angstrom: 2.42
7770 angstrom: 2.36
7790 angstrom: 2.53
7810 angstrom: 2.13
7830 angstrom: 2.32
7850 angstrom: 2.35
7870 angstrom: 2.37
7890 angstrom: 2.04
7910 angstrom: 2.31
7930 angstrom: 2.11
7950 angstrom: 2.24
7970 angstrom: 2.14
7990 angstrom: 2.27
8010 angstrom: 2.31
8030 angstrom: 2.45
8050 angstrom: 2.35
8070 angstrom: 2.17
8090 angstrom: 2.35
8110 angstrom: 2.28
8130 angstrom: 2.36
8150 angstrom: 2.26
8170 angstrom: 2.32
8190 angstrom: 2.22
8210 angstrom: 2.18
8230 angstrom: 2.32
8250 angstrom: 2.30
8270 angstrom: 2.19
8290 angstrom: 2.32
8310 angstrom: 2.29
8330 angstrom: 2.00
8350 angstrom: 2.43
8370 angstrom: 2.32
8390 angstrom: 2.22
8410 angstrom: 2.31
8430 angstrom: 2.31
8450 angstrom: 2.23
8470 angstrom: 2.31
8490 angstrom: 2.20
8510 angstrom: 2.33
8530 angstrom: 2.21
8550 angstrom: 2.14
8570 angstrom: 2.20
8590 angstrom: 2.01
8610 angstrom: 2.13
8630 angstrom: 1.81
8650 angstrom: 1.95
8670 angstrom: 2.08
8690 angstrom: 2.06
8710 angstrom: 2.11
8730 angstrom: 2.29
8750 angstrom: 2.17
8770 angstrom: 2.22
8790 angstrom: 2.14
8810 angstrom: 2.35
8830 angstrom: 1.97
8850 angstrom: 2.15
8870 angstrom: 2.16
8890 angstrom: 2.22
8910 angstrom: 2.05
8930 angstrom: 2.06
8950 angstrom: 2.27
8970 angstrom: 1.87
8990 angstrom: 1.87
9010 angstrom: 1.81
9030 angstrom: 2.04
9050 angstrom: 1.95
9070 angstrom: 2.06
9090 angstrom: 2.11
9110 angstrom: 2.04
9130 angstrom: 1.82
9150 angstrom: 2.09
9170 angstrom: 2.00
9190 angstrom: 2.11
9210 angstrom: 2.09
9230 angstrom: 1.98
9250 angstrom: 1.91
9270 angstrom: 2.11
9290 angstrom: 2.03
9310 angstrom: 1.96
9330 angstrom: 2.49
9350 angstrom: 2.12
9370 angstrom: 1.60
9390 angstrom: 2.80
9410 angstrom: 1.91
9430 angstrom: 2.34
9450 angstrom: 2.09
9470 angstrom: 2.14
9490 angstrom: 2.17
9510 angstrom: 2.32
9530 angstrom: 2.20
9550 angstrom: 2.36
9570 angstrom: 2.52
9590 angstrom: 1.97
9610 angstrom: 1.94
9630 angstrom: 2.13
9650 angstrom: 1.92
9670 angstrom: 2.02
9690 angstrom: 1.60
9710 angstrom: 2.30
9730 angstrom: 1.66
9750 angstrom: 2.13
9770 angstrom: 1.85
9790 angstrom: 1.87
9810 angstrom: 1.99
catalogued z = 0.27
